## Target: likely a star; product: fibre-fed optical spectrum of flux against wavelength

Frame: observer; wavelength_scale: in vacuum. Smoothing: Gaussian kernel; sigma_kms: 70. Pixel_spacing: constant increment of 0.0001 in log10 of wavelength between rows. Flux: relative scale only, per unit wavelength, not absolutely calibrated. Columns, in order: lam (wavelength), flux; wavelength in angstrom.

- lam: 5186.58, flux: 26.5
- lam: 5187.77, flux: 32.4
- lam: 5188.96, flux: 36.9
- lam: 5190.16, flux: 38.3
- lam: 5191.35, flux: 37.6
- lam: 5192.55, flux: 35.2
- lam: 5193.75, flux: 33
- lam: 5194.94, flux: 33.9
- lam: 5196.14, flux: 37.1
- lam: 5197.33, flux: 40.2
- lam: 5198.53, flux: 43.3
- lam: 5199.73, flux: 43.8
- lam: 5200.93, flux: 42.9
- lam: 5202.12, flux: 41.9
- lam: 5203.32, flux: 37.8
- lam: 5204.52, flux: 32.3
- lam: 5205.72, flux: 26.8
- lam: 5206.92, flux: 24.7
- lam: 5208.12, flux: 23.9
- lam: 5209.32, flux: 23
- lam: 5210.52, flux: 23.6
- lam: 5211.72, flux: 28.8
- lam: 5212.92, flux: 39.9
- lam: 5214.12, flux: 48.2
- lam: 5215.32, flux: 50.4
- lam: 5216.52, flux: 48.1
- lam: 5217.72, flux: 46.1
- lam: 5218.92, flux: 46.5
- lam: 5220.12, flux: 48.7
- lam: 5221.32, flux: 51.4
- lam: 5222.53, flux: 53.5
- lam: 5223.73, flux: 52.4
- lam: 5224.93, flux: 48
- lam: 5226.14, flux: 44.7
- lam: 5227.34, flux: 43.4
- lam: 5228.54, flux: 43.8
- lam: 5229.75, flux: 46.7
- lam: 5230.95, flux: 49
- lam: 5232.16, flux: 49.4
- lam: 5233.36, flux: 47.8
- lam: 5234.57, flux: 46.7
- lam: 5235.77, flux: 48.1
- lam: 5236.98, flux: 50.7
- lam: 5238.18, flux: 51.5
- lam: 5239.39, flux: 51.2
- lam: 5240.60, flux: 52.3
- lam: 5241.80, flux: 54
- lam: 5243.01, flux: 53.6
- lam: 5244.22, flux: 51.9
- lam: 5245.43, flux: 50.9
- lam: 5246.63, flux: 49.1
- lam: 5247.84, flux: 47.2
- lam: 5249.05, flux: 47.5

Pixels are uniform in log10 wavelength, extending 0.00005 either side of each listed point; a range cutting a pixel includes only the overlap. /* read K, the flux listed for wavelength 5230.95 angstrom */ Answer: 49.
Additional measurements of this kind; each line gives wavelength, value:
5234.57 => 46.7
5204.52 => 32.3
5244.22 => 51.9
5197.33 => 40.2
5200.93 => 42.9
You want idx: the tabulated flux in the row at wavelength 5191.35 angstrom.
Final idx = 37.6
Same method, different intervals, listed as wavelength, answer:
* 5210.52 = 23.6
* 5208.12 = 23.9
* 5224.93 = 48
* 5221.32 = 51.4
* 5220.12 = 48.7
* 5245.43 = 50.9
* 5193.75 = 33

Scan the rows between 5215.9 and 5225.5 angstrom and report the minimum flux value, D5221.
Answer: 46.1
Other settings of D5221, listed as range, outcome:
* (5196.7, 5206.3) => 26.8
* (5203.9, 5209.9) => 23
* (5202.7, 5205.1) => 32.3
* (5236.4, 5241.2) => 50.7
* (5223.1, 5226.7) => 44.7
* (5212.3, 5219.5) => 39.9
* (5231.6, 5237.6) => 46.7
